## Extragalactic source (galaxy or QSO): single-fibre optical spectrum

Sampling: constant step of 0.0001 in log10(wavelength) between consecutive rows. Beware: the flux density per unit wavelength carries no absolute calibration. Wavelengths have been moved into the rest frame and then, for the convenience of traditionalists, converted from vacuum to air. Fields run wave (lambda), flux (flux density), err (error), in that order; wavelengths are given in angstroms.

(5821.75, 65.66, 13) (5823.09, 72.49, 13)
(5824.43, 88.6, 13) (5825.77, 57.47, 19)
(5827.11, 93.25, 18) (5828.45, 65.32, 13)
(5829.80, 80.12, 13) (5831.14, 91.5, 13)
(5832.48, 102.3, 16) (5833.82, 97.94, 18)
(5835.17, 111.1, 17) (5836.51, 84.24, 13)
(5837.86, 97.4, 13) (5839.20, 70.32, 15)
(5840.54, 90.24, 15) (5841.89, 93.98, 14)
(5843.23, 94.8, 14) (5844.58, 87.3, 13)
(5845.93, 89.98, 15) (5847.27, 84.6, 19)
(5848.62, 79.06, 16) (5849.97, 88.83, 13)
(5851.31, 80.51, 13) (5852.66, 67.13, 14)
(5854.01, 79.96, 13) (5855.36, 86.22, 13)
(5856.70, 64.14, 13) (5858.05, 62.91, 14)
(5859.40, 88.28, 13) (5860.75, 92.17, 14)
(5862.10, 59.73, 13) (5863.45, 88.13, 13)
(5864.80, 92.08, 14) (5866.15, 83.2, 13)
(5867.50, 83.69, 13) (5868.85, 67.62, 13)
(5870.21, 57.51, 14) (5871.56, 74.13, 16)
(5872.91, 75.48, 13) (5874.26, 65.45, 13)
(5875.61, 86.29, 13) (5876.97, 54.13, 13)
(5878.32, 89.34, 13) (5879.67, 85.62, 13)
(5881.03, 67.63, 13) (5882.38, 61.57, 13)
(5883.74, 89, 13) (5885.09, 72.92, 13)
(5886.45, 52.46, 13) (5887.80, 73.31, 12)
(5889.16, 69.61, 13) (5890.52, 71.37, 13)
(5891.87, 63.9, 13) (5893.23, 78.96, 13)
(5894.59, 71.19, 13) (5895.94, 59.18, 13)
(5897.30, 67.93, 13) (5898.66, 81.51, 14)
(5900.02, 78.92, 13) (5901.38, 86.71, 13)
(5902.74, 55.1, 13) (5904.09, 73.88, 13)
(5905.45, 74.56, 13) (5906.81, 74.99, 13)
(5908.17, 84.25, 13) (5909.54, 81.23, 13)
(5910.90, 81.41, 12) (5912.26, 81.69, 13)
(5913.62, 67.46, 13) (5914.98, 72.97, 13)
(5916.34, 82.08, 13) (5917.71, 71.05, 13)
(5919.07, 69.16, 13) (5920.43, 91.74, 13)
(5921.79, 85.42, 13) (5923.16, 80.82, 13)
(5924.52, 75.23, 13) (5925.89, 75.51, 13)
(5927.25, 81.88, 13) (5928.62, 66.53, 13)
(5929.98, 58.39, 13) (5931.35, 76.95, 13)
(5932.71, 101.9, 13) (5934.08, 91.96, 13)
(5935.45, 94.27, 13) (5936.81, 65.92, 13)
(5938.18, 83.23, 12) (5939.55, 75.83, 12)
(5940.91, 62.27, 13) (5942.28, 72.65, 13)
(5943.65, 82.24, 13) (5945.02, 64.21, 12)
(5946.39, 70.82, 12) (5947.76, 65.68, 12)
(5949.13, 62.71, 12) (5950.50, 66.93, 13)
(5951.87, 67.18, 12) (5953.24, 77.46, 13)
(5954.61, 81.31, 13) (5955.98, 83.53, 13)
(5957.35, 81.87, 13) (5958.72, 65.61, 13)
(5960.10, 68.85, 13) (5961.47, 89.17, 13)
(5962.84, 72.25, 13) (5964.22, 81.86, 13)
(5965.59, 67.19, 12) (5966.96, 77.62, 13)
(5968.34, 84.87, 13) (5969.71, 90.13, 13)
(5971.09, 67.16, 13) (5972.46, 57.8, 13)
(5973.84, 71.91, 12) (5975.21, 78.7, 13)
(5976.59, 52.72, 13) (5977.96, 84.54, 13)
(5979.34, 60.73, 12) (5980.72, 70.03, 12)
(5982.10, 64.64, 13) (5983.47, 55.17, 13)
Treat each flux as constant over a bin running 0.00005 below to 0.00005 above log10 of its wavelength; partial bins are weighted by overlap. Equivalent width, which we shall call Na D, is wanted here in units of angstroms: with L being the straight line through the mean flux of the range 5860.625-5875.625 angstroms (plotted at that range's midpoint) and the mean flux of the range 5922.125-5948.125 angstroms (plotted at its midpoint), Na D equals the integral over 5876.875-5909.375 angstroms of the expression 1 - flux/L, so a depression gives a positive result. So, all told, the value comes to 1.4 angstroms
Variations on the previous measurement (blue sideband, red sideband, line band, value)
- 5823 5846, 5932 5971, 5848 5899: 5.71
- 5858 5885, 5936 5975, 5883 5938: -0.57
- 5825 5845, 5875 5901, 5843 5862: 0.45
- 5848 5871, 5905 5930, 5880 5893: 1.27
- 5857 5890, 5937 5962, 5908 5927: -1.23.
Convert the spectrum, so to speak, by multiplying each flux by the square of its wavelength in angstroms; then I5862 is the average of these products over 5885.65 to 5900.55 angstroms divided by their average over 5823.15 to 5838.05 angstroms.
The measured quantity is 0.8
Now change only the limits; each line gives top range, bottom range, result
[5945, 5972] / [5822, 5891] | 0.97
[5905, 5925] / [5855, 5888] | 1.06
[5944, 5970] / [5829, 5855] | 0.88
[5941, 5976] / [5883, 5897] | 1.08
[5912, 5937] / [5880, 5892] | 1.14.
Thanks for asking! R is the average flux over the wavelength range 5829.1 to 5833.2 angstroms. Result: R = 91.3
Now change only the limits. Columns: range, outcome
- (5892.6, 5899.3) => 71.6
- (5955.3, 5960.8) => 75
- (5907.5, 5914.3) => 79.1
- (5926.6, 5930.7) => 68.8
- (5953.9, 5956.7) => 82.5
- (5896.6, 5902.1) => 78.4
